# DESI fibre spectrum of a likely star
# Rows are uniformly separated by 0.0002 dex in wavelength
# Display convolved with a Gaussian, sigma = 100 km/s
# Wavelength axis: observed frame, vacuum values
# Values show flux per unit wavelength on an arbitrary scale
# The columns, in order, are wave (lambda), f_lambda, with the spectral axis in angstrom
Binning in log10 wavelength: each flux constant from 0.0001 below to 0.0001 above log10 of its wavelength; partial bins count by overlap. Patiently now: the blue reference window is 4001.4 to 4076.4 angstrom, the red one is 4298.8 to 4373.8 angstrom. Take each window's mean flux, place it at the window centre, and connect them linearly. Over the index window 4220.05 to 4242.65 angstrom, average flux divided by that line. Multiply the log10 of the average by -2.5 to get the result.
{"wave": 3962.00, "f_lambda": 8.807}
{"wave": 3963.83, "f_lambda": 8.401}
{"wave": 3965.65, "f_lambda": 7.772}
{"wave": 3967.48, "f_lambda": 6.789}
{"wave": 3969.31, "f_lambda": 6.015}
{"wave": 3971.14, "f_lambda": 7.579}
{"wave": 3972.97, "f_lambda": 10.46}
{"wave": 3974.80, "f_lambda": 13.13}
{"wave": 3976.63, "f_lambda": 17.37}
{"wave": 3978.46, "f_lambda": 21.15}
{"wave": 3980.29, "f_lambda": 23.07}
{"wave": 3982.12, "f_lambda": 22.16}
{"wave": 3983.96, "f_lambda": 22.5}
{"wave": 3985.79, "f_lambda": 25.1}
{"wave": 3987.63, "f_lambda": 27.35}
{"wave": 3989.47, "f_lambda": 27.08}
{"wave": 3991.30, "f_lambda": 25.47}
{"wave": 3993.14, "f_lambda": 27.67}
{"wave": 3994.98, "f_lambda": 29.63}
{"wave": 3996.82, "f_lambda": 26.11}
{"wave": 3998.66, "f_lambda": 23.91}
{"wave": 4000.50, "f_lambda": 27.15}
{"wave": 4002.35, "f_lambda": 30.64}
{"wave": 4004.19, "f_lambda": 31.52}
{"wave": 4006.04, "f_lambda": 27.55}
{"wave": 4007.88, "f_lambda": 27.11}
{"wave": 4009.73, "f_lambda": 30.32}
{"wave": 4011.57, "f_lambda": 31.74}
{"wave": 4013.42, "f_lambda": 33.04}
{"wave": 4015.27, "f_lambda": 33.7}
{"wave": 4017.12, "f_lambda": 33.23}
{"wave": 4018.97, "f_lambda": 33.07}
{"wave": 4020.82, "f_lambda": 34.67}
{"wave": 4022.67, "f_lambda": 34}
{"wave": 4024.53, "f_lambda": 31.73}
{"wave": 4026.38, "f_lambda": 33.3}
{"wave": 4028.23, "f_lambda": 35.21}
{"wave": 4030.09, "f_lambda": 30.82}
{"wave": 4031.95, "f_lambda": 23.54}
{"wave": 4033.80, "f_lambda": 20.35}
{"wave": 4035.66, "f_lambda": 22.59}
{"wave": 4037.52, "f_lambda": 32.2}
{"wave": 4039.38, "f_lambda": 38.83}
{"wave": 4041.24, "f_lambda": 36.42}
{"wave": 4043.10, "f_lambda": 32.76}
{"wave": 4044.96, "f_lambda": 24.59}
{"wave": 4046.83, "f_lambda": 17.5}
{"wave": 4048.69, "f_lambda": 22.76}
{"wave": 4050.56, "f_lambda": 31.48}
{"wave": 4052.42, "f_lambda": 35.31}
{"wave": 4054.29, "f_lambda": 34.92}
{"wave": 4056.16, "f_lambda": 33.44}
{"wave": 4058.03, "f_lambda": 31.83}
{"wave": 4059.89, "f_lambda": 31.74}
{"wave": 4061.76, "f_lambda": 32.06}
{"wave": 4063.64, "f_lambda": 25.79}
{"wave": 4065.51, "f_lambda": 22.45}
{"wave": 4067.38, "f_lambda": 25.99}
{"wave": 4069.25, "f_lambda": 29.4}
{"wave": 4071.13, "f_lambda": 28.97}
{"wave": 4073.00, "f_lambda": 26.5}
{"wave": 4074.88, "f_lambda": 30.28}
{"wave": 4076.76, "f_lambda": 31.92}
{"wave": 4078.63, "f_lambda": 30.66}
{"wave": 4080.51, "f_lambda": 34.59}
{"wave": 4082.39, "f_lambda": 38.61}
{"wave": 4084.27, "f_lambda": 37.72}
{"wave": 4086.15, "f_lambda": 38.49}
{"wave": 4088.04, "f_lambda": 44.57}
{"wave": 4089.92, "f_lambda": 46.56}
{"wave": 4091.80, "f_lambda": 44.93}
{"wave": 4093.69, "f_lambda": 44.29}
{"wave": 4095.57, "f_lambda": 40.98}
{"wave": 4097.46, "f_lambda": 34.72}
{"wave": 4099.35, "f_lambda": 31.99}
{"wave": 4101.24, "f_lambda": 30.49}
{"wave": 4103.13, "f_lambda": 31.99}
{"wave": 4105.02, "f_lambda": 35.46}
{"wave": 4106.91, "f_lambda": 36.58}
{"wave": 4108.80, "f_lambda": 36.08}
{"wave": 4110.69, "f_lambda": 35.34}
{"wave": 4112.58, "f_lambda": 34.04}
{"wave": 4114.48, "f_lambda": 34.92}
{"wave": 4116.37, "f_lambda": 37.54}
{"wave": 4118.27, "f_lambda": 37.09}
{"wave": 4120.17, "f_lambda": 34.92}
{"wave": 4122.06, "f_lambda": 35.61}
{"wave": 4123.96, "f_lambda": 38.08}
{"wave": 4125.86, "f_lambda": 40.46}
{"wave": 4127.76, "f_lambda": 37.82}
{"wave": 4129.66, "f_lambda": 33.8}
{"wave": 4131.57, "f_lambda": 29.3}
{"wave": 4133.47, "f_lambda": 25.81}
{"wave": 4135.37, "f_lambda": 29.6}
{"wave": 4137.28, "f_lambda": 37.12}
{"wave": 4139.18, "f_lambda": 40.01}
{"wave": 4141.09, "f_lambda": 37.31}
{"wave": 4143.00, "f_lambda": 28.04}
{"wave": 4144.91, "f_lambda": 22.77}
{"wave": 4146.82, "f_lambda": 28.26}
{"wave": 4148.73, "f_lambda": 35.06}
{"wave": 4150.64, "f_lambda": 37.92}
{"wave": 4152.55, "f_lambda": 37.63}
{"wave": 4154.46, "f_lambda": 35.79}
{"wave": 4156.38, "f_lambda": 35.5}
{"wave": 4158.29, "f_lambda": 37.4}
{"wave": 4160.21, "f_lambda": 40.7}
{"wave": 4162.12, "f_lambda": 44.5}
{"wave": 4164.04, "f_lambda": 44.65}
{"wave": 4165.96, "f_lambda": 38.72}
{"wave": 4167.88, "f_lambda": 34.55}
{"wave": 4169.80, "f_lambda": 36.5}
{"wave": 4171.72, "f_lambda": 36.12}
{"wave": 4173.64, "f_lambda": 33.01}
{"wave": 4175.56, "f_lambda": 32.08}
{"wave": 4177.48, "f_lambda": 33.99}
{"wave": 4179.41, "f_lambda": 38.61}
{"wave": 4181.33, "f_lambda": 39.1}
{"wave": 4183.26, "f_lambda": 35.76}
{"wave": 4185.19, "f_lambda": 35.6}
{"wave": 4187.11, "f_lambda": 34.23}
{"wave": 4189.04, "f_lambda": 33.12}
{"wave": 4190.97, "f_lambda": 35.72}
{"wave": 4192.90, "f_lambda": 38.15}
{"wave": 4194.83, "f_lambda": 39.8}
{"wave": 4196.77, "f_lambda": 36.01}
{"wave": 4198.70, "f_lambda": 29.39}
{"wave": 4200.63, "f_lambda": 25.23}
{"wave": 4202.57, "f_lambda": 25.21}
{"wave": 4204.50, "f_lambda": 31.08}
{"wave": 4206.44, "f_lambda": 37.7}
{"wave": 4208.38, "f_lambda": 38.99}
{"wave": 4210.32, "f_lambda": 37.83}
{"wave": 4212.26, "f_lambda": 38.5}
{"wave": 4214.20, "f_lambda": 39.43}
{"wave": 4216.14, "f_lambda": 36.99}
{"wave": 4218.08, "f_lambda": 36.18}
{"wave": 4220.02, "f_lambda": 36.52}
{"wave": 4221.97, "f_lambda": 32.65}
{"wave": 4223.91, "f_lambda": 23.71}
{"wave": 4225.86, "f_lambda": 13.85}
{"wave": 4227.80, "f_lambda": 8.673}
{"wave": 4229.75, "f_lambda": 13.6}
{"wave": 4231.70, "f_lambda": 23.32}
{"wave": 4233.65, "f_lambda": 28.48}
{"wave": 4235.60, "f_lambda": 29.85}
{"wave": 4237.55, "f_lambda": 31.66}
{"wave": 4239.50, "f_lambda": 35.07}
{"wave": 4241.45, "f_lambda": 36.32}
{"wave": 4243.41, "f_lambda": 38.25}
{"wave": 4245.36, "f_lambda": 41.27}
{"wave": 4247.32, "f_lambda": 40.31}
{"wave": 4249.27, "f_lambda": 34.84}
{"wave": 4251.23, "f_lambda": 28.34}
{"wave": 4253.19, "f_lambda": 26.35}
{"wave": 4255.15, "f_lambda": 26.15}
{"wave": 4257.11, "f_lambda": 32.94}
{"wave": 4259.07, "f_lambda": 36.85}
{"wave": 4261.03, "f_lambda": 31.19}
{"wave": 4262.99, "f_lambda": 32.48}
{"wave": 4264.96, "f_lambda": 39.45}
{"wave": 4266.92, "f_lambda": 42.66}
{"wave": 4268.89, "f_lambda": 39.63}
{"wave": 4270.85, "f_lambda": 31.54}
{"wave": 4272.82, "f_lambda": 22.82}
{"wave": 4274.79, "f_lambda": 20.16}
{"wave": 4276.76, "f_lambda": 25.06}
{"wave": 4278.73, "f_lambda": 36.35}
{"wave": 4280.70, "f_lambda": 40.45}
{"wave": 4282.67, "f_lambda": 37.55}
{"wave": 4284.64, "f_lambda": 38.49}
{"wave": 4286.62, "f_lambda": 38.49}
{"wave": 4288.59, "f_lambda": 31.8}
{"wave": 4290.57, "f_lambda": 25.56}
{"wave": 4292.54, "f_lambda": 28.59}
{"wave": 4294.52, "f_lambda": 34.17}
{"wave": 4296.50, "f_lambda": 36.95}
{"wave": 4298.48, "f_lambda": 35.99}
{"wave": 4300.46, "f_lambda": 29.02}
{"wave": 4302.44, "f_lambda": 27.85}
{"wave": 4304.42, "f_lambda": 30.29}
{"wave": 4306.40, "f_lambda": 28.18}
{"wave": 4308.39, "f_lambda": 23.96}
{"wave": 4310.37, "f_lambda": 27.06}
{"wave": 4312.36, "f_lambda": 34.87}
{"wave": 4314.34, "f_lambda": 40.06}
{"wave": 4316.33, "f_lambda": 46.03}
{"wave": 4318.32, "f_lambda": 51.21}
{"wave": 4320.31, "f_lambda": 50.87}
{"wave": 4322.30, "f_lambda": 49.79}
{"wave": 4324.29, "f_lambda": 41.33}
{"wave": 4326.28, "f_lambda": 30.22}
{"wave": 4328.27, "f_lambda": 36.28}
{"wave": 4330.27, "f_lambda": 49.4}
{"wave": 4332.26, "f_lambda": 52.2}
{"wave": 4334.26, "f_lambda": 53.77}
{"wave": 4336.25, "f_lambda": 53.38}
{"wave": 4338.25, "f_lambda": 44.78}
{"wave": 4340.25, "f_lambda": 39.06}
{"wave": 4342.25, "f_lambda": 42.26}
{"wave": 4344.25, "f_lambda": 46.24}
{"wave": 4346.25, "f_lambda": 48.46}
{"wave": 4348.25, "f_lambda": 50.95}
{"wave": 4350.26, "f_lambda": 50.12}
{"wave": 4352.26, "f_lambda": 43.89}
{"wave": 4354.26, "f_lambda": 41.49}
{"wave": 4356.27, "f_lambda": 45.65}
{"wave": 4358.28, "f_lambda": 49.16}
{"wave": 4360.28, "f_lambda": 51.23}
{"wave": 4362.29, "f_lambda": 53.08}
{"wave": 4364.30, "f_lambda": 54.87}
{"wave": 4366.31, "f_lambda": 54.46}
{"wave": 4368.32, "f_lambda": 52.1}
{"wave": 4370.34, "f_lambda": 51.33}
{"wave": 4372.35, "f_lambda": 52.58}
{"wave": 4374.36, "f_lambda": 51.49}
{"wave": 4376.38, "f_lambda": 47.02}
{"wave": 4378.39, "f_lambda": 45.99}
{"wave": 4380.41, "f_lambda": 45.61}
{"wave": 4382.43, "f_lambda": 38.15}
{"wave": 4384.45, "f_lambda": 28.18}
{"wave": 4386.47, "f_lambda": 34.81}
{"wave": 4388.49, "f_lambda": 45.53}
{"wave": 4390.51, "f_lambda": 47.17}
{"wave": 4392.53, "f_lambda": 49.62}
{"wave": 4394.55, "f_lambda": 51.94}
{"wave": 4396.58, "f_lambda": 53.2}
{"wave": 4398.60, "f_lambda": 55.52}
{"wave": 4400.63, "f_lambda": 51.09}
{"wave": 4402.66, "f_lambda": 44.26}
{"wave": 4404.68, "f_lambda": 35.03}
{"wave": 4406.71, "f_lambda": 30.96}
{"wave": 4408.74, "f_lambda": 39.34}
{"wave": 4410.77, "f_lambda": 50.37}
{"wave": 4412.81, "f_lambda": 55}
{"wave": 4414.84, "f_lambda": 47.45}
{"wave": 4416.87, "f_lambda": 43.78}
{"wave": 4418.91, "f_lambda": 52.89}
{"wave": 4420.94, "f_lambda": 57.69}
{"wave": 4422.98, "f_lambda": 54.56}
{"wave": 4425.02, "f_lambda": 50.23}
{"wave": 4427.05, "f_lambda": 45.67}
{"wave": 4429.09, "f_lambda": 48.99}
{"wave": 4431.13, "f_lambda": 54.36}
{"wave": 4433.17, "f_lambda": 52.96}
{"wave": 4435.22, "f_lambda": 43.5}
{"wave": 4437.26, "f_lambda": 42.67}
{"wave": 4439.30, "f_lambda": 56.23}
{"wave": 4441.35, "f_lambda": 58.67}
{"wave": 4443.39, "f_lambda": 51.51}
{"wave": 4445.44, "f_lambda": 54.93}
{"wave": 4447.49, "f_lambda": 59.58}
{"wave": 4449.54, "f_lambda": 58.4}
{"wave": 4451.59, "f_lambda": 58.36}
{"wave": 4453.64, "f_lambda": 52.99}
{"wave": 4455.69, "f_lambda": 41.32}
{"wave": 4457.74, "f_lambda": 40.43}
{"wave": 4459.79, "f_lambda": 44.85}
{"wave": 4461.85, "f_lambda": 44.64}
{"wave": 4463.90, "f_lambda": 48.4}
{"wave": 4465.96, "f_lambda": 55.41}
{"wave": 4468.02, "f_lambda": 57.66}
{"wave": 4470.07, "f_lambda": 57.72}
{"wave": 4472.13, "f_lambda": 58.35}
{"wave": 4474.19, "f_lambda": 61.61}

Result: 0.45 mag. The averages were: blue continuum 30.1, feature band 25.8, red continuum 44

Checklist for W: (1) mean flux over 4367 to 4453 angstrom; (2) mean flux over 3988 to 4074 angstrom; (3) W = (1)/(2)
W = 1.65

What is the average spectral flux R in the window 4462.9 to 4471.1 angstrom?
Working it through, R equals 54.8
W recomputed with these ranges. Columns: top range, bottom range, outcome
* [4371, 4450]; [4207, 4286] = 1.50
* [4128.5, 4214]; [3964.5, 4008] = 1.64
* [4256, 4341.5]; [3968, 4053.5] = 1.37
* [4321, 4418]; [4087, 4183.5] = 1.29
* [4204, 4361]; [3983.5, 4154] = 1.12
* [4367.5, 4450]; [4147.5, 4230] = 1.42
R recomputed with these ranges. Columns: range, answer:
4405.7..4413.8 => 43.9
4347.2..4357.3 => 46.4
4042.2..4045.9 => 28.6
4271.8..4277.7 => 22.7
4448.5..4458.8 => 50.3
